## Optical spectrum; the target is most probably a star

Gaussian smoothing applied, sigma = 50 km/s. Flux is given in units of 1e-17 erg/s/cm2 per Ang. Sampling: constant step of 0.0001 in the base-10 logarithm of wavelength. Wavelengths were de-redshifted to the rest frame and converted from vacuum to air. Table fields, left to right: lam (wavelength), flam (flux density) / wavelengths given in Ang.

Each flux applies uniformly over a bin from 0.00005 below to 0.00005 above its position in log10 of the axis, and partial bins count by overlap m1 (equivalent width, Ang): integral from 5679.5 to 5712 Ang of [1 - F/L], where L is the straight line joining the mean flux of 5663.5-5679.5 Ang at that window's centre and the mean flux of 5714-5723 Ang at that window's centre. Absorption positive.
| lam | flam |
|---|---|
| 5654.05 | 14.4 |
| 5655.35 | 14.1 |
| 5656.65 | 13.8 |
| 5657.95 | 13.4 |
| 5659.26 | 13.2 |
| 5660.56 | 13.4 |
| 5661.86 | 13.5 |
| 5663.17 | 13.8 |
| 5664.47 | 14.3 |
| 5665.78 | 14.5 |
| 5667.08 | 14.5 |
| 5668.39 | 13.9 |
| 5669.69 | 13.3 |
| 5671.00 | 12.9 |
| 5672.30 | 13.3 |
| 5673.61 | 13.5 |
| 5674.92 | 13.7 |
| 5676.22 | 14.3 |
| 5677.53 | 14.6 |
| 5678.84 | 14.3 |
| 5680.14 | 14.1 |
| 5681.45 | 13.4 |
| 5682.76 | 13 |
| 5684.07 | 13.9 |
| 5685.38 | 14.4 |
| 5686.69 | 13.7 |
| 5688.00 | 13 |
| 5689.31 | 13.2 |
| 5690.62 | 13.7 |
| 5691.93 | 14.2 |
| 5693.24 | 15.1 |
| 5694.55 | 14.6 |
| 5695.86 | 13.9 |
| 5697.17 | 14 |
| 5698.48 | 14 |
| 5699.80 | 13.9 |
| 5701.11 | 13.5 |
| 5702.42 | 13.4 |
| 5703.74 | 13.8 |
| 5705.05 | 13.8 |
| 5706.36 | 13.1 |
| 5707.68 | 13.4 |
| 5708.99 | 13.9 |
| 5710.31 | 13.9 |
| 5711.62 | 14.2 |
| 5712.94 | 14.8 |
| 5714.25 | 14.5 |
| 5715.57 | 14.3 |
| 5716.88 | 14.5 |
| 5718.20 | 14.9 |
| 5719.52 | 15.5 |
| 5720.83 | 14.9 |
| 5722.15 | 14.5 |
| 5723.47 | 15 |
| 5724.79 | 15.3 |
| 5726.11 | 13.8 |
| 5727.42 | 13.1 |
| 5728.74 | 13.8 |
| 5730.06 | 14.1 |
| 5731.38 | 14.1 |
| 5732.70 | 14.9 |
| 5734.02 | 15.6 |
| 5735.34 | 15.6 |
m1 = 1.2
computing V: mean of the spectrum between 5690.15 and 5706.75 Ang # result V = 13.9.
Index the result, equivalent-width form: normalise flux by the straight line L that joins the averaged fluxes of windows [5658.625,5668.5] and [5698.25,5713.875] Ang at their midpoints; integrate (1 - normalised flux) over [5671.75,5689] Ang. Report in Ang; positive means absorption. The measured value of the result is 0.10 Ang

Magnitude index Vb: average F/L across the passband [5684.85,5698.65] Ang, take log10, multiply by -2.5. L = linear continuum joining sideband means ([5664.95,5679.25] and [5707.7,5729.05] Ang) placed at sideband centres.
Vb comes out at 0.01 mag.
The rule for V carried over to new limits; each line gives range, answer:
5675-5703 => 13.9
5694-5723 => 14.2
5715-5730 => 14.5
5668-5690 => 13.7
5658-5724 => 14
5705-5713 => 13.8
